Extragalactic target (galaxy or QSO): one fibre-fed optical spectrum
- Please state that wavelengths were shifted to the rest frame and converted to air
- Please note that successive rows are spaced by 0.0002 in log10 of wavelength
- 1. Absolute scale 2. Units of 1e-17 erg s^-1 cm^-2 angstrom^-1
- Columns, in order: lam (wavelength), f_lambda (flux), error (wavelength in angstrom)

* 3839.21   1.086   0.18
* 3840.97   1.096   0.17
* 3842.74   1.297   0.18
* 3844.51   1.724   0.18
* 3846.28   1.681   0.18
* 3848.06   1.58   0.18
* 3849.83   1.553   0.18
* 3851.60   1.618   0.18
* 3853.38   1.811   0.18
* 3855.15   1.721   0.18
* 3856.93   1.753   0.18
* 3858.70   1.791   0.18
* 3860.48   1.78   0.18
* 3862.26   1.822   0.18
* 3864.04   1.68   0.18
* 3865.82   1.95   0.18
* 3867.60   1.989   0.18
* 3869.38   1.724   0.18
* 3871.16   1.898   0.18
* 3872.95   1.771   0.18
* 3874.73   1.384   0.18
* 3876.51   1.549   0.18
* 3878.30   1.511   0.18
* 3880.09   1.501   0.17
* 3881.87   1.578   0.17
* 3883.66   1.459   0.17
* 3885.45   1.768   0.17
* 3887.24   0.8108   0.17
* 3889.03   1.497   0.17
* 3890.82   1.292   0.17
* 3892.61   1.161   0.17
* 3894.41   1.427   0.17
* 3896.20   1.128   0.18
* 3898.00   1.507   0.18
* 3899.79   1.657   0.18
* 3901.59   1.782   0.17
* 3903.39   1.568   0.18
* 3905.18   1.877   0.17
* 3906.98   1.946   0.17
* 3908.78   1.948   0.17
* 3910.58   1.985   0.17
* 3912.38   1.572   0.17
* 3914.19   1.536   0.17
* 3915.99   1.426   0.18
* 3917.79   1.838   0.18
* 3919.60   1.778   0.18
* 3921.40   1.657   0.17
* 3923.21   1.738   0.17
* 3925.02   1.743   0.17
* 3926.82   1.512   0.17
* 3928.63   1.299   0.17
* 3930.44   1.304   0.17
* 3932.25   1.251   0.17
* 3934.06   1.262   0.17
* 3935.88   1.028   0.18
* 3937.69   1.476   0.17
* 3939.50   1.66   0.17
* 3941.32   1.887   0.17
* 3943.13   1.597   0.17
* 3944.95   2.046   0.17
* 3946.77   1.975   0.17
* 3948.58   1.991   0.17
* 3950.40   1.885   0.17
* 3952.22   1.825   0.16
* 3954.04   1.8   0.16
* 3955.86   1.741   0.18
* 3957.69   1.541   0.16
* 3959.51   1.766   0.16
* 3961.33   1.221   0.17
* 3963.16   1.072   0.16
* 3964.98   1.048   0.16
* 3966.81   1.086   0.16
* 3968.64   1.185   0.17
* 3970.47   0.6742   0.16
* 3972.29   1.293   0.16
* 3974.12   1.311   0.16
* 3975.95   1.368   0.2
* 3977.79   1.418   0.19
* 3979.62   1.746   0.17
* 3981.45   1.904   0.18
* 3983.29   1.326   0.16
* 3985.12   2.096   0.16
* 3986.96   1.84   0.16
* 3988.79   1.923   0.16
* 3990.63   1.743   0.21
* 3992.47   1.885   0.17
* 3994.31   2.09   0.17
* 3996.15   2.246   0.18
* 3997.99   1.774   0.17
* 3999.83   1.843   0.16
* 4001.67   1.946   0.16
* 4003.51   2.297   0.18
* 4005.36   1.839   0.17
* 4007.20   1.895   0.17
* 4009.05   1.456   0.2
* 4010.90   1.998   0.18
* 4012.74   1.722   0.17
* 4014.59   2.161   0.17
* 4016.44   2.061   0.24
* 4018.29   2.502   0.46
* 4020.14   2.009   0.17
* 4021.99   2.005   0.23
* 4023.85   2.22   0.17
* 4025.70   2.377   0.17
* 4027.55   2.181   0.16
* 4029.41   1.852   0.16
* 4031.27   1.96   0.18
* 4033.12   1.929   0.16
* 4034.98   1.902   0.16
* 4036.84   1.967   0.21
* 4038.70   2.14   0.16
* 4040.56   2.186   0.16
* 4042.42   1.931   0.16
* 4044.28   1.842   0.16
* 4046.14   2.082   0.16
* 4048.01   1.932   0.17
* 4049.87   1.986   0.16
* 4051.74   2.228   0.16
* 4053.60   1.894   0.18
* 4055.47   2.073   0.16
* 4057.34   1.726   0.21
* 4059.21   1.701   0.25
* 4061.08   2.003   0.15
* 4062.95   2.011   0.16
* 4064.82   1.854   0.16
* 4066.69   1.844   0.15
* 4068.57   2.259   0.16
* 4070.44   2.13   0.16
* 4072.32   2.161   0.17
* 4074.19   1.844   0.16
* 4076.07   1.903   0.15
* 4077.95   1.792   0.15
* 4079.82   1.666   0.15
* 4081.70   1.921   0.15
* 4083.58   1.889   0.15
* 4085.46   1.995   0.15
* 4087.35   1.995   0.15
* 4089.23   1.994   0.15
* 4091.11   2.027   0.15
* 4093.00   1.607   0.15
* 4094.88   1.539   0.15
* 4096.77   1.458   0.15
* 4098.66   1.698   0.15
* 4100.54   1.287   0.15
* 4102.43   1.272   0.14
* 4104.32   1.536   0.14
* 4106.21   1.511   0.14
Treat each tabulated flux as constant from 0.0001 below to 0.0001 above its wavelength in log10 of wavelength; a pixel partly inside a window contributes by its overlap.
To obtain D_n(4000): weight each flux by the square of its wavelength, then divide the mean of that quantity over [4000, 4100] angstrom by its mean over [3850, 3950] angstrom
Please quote 1.3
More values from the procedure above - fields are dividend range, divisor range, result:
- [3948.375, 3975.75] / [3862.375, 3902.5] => 0.95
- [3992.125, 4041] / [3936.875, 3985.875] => 1.34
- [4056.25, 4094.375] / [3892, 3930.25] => 1.28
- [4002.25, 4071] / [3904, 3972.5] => 1.34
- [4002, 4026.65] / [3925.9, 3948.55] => 1.37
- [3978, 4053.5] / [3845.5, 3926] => 1.28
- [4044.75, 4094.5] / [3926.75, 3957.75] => 1.27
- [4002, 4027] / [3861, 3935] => 1.36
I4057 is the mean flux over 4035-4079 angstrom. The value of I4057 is 1.98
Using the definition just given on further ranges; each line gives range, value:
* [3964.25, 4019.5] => 1.73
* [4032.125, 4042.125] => 2.02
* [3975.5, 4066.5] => 1.94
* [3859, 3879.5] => 1.73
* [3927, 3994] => 1.55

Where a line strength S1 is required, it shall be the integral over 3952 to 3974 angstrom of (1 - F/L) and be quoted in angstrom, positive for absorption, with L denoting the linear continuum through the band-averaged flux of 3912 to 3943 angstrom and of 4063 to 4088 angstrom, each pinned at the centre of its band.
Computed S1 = 3.9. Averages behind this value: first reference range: 1.53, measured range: 1.34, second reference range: 1.94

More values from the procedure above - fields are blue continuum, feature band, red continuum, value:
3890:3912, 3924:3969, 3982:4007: 5.7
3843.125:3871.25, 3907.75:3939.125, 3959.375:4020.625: 3.0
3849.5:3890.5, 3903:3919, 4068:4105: -0.7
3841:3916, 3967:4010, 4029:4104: 2.0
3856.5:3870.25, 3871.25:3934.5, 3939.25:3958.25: 9.3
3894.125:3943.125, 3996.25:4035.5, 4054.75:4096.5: -4.9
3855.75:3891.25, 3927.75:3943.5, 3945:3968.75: 1.8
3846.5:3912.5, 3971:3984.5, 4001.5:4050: 3.0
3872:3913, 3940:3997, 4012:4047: 6.2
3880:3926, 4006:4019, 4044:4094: -1.0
